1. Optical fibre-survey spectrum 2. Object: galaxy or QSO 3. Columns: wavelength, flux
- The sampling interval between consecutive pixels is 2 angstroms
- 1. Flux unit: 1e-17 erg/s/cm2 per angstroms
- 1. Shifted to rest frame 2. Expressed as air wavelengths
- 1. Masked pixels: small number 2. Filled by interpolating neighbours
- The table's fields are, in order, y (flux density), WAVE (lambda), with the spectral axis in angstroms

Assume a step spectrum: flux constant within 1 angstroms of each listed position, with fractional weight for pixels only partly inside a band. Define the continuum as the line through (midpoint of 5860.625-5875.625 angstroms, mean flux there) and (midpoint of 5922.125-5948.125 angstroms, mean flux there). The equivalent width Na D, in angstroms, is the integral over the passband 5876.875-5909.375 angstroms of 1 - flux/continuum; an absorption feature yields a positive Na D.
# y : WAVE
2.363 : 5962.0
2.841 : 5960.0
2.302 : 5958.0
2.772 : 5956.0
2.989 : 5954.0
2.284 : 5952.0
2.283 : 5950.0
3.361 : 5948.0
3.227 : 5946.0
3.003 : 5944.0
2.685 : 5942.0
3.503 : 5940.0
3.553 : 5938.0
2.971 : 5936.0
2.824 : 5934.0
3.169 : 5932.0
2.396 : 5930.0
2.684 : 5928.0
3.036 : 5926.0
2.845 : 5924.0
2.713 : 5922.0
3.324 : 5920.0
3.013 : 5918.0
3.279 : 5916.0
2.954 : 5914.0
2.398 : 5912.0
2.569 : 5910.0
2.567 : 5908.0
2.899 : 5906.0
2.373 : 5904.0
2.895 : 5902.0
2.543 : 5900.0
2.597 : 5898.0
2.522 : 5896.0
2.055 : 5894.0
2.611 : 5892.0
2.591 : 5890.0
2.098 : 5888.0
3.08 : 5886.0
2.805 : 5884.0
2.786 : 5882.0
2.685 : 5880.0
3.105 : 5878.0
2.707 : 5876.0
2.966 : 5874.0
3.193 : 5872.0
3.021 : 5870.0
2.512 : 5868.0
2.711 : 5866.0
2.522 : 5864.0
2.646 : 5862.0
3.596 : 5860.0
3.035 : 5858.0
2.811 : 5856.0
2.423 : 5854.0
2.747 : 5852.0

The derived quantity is 2.7 angstroms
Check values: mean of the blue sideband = 2.81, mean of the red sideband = 3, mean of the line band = 2.64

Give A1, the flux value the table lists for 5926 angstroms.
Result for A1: 3.036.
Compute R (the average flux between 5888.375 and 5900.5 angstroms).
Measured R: 2.46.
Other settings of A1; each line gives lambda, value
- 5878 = 3.105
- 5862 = 2.646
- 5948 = 3.361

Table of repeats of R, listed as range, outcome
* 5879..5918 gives 2.66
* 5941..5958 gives 2.79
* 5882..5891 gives 2.66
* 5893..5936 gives 2.75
